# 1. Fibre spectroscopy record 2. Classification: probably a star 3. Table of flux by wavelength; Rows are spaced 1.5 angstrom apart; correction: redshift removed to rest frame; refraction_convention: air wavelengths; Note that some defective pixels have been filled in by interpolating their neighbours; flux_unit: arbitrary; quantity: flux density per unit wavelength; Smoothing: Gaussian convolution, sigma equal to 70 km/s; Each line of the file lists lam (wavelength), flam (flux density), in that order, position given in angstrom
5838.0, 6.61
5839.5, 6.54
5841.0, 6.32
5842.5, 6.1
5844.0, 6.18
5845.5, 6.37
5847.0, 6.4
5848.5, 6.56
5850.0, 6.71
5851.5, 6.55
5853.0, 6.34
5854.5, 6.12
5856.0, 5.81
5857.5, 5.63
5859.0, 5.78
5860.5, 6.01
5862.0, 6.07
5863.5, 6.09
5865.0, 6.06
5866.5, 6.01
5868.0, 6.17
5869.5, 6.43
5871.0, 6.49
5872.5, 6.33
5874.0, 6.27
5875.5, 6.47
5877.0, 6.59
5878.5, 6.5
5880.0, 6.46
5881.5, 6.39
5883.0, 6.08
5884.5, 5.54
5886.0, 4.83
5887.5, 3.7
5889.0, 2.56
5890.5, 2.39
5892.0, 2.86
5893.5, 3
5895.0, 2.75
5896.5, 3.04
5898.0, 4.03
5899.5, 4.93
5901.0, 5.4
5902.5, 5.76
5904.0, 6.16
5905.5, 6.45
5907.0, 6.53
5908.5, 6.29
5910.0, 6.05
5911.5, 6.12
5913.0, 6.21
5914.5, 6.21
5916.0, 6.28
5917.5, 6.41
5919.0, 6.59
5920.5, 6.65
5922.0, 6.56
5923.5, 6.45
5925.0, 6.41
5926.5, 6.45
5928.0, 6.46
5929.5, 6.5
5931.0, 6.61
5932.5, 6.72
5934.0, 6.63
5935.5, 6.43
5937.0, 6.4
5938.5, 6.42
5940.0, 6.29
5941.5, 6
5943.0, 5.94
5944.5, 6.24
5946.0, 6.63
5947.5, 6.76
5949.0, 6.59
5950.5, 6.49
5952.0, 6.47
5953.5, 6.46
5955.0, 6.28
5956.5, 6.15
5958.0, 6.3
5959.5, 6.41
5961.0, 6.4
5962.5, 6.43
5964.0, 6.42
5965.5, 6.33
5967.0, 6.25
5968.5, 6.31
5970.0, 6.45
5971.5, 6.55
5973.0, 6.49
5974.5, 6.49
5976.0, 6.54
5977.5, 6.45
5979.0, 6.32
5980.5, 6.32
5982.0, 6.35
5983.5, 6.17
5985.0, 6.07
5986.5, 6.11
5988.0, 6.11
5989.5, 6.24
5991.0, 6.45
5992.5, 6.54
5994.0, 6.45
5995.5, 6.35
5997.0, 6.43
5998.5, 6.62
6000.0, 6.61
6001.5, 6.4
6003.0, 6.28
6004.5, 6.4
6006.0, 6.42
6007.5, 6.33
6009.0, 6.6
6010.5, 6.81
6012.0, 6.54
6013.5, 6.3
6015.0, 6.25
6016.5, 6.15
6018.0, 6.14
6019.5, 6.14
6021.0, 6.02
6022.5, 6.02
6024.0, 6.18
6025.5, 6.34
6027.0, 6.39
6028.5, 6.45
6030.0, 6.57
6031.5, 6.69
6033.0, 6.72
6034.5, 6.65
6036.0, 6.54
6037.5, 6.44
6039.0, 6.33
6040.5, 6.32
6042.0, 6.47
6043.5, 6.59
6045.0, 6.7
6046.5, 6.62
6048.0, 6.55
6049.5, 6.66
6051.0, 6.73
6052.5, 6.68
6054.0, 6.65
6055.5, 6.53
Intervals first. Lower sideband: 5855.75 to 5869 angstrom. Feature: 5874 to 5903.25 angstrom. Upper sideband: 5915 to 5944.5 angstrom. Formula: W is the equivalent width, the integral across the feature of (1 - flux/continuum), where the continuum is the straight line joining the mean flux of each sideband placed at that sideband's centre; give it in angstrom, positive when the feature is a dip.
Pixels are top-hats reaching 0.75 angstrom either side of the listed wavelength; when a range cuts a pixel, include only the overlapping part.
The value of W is 6.7 angstrom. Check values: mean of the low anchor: 5.97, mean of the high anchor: 6.42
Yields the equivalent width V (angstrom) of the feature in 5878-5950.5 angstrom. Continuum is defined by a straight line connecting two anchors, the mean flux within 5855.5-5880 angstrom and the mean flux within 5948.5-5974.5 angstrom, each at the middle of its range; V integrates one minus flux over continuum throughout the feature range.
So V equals 6.54 angstrom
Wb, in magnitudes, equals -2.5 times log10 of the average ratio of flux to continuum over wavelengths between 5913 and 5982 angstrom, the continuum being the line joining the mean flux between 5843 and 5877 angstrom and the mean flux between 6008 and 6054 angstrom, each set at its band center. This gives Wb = -0.01 mag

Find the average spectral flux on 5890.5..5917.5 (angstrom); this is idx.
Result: 5.14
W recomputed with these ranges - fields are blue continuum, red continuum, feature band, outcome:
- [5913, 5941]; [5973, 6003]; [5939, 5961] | 0.2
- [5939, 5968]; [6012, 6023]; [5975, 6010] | -0.7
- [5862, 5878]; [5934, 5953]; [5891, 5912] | 4.7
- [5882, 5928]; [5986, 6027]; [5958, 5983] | -1.8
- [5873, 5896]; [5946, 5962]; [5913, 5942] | -3.1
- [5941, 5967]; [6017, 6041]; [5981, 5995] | 0.2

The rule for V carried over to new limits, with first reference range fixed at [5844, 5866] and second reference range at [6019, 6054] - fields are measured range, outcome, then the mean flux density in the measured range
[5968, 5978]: -0.16 angstrom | 6.47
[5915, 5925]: -0.31 angstrom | 6.48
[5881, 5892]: 3.33 angstrom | 4.34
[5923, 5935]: -0.44 angstrom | 6.53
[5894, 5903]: 2.89 angstrom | 4.24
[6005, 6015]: -0.07 angstrom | 6.48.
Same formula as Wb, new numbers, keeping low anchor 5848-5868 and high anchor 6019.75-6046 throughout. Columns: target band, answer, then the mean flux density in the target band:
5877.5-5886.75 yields 0.03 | 5.98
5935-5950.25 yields -0.02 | 6.37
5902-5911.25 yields 0.00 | 6.21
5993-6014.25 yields -0.01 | 6.47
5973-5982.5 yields -0.01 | 6.42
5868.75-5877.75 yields -0.05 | 6.43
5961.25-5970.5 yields -0.01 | 6.36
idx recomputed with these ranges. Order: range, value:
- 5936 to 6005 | 6.37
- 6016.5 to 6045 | 6.39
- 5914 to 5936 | 6.49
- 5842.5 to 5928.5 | 5.75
